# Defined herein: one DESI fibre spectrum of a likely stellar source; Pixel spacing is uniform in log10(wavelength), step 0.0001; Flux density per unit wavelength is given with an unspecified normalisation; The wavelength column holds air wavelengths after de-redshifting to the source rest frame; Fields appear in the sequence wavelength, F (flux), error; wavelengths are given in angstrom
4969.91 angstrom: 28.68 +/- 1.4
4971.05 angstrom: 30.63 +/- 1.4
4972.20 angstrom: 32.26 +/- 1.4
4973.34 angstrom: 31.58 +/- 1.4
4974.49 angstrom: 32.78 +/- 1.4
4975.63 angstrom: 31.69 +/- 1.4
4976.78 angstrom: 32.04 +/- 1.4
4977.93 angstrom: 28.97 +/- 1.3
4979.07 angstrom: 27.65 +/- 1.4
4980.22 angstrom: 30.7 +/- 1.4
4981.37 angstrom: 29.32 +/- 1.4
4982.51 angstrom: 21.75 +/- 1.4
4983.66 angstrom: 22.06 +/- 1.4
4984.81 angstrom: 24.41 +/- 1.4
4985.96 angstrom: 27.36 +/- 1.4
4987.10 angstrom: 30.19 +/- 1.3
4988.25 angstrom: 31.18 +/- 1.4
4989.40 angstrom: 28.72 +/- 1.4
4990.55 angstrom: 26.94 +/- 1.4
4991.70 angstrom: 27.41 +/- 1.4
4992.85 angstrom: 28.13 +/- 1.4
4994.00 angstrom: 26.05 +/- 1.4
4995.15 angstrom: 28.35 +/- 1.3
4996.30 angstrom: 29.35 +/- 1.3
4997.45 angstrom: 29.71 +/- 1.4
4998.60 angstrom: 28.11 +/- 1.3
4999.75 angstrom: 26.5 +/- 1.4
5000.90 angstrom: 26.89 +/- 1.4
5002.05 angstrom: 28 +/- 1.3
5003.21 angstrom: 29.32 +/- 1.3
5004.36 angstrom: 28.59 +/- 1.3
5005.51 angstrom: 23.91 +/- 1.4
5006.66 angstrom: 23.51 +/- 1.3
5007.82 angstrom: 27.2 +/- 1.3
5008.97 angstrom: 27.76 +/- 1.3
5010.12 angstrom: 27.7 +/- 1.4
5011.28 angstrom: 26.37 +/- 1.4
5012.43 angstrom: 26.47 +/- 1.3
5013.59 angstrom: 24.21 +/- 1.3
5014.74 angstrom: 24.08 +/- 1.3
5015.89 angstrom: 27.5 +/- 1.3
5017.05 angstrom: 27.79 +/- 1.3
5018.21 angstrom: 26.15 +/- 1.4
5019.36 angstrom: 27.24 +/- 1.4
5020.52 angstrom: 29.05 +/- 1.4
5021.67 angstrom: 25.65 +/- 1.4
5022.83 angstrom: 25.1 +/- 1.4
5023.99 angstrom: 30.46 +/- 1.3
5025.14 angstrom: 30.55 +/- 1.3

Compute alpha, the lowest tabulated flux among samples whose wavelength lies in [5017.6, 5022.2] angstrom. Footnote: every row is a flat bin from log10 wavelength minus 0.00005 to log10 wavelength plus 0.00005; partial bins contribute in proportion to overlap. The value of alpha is 25.65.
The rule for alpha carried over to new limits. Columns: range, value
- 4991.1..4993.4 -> 27.41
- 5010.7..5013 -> 26.37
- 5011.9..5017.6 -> 24.08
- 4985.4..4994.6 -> 26.05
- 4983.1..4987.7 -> 22.06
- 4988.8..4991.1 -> 26.94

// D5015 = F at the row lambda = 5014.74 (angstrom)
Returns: 24.08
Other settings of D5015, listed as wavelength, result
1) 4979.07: 27.65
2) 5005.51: 23.91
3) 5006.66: 23.51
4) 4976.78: 32.04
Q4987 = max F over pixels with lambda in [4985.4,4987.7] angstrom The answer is 30.19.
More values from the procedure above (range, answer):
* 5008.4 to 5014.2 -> 27.76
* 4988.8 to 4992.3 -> 28.72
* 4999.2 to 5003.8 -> 29.32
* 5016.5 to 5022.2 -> 29.05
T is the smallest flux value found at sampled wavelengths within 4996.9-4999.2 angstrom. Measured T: 28.11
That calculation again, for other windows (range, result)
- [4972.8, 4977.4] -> 31.58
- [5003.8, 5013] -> 23.51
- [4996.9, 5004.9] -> 26.5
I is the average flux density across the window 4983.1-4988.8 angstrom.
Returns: 27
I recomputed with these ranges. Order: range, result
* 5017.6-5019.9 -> 26.7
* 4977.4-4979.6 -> 28.4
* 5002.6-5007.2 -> 26.4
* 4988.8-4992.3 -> 27.7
